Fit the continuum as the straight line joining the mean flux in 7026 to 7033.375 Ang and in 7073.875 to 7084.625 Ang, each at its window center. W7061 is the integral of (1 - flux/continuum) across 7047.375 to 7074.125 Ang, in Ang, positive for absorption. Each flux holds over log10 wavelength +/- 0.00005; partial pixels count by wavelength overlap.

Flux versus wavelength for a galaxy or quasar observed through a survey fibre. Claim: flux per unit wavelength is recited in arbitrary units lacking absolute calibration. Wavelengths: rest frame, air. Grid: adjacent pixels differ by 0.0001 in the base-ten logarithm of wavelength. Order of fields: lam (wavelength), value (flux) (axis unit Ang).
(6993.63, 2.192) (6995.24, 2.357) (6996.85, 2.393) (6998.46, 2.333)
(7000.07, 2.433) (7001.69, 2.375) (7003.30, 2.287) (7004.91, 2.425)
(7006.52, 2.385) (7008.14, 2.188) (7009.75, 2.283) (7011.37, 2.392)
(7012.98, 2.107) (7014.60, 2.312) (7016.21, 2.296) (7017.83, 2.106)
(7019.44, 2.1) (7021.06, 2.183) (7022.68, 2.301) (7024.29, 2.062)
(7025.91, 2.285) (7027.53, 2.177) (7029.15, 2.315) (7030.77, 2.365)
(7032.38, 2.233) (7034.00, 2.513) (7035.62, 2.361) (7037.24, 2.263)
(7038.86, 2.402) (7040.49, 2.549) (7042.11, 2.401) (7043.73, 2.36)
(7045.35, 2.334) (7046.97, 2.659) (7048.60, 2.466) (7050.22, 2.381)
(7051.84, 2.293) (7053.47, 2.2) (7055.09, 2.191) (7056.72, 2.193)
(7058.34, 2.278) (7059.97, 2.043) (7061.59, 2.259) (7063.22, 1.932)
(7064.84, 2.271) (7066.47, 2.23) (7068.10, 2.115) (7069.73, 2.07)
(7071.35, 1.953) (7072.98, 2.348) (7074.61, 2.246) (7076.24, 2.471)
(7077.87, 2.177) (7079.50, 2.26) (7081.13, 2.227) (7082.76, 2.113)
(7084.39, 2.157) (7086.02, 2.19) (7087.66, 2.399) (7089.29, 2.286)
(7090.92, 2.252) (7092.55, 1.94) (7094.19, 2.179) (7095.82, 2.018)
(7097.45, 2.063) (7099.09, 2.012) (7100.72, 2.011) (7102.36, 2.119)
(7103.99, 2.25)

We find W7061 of 0.6 Ang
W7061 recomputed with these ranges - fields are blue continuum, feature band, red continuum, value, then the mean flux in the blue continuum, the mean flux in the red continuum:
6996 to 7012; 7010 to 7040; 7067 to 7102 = 0.4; 2.35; 2.17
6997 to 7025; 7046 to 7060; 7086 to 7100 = -0.7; 2.27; 2.15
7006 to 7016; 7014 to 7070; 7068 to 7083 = -0.8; 2.28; 2.21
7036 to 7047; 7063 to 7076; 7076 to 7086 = 0.6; 2.4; 2.22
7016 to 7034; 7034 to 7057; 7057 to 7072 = -2.0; 2.23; 2.13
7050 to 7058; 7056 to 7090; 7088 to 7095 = 0.2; 2.24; 2.18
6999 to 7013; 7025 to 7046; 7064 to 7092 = -0.6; 2.33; 2.22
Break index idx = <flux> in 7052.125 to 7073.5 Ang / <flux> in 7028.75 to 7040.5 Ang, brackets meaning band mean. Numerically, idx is 0.91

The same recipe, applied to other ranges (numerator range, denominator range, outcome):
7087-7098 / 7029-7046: 0.91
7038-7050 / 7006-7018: 1.08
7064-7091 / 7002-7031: 0.99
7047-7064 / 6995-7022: 0.98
